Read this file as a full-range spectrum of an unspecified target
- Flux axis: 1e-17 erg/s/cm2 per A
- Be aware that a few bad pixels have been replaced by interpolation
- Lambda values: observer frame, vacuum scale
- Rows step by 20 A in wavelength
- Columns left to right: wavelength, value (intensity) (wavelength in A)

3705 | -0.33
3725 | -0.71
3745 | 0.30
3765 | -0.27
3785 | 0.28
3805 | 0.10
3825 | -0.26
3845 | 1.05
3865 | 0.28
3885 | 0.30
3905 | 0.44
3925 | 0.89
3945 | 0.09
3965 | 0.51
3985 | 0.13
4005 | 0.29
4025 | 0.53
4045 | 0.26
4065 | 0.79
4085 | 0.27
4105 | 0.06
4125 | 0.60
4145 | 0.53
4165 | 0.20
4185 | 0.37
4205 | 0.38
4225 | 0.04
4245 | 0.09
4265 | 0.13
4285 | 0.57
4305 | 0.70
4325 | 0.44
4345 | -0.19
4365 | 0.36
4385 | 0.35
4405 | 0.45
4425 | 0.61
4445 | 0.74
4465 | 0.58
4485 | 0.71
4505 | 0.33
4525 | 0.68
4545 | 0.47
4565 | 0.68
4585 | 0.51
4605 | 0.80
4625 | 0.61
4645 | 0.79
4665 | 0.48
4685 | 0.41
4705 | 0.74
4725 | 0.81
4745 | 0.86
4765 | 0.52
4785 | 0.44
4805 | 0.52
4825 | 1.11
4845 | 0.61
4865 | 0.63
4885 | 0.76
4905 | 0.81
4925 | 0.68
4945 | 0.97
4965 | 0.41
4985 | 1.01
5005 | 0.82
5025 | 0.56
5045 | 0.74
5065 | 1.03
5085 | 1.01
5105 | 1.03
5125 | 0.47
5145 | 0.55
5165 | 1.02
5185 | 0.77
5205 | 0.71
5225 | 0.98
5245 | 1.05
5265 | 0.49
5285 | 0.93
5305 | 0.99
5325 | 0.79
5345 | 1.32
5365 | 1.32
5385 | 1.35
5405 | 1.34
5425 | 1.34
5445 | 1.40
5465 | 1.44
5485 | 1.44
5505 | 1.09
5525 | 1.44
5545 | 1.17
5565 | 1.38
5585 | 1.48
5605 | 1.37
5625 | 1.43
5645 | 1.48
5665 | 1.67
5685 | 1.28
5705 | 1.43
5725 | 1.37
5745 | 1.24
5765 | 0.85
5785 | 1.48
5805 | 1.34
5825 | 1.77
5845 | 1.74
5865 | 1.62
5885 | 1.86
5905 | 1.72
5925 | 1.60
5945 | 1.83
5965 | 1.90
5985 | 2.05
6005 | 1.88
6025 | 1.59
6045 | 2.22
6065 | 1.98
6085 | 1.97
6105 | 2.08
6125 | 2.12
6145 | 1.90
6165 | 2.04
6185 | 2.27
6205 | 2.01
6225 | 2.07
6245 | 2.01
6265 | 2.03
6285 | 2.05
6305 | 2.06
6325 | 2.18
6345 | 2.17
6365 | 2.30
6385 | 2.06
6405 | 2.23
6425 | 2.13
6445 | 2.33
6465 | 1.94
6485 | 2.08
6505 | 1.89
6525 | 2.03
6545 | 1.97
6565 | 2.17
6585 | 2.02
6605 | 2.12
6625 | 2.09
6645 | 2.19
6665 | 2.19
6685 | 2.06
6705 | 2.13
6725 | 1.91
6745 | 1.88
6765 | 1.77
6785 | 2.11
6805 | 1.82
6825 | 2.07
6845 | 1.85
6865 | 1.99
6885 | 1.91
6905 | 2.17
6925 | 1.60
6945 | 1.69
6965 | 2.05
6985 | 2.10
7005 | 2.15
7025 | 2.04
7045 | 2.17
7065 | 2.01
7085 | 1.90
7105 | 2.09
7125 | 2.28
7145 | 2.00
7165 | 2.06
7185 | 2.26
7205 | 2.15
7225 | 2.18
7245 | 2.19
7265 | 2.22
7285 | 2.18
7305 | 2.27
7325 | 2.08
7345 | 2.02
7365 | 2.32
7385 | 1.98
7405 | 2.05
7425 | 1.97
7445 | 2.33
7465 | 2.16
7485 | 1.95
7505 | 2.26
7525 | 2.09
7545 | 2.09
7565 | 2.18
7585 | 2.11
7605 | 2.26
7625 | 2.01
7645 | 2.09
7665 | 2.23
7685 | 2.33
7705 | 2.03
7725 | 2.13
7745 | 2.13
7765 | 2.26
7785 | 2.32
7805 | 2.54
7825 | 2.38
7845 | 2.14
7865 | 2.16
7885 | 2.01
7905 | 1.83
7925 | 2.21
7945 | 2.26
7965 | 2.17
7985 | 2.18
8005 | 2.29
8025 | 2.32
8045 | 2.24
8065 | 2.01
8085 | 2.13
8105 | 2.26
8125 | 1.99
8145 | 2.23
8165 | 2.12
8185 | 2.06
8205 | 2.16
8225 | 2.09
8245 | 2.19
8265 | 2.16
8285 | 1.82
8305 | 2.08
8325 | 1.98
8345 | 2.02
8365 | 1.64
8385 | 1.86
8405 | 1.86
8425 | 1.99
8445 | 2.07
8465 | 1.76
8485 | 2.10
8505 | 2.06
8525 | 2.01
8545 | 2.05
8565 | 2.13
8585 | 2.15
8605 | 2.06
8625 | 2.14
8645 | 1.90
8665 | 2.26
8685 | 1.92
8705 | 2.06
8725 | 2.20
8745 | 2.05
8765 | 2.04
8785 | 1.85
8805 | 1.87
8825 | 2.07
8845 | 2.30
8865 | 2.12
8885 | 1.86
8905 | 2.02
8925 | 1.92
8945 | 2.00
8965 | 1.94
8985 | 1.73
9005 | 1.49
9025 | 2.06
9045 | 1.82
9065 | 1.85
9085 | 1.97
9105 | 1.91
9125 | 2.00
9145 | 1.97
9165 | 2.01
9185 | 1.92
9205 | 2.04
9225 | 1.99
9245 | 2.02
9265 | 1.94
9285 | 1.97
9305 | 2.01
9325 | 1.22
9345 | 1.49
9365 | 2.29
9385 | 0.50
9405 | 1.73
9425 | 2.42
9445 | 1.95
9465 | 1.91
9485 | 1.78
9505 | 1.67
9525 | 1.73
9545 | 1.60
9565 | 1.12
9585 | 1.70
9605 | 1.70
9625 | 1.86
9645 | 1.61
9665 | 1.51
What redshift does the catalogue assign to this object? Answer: 0.34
